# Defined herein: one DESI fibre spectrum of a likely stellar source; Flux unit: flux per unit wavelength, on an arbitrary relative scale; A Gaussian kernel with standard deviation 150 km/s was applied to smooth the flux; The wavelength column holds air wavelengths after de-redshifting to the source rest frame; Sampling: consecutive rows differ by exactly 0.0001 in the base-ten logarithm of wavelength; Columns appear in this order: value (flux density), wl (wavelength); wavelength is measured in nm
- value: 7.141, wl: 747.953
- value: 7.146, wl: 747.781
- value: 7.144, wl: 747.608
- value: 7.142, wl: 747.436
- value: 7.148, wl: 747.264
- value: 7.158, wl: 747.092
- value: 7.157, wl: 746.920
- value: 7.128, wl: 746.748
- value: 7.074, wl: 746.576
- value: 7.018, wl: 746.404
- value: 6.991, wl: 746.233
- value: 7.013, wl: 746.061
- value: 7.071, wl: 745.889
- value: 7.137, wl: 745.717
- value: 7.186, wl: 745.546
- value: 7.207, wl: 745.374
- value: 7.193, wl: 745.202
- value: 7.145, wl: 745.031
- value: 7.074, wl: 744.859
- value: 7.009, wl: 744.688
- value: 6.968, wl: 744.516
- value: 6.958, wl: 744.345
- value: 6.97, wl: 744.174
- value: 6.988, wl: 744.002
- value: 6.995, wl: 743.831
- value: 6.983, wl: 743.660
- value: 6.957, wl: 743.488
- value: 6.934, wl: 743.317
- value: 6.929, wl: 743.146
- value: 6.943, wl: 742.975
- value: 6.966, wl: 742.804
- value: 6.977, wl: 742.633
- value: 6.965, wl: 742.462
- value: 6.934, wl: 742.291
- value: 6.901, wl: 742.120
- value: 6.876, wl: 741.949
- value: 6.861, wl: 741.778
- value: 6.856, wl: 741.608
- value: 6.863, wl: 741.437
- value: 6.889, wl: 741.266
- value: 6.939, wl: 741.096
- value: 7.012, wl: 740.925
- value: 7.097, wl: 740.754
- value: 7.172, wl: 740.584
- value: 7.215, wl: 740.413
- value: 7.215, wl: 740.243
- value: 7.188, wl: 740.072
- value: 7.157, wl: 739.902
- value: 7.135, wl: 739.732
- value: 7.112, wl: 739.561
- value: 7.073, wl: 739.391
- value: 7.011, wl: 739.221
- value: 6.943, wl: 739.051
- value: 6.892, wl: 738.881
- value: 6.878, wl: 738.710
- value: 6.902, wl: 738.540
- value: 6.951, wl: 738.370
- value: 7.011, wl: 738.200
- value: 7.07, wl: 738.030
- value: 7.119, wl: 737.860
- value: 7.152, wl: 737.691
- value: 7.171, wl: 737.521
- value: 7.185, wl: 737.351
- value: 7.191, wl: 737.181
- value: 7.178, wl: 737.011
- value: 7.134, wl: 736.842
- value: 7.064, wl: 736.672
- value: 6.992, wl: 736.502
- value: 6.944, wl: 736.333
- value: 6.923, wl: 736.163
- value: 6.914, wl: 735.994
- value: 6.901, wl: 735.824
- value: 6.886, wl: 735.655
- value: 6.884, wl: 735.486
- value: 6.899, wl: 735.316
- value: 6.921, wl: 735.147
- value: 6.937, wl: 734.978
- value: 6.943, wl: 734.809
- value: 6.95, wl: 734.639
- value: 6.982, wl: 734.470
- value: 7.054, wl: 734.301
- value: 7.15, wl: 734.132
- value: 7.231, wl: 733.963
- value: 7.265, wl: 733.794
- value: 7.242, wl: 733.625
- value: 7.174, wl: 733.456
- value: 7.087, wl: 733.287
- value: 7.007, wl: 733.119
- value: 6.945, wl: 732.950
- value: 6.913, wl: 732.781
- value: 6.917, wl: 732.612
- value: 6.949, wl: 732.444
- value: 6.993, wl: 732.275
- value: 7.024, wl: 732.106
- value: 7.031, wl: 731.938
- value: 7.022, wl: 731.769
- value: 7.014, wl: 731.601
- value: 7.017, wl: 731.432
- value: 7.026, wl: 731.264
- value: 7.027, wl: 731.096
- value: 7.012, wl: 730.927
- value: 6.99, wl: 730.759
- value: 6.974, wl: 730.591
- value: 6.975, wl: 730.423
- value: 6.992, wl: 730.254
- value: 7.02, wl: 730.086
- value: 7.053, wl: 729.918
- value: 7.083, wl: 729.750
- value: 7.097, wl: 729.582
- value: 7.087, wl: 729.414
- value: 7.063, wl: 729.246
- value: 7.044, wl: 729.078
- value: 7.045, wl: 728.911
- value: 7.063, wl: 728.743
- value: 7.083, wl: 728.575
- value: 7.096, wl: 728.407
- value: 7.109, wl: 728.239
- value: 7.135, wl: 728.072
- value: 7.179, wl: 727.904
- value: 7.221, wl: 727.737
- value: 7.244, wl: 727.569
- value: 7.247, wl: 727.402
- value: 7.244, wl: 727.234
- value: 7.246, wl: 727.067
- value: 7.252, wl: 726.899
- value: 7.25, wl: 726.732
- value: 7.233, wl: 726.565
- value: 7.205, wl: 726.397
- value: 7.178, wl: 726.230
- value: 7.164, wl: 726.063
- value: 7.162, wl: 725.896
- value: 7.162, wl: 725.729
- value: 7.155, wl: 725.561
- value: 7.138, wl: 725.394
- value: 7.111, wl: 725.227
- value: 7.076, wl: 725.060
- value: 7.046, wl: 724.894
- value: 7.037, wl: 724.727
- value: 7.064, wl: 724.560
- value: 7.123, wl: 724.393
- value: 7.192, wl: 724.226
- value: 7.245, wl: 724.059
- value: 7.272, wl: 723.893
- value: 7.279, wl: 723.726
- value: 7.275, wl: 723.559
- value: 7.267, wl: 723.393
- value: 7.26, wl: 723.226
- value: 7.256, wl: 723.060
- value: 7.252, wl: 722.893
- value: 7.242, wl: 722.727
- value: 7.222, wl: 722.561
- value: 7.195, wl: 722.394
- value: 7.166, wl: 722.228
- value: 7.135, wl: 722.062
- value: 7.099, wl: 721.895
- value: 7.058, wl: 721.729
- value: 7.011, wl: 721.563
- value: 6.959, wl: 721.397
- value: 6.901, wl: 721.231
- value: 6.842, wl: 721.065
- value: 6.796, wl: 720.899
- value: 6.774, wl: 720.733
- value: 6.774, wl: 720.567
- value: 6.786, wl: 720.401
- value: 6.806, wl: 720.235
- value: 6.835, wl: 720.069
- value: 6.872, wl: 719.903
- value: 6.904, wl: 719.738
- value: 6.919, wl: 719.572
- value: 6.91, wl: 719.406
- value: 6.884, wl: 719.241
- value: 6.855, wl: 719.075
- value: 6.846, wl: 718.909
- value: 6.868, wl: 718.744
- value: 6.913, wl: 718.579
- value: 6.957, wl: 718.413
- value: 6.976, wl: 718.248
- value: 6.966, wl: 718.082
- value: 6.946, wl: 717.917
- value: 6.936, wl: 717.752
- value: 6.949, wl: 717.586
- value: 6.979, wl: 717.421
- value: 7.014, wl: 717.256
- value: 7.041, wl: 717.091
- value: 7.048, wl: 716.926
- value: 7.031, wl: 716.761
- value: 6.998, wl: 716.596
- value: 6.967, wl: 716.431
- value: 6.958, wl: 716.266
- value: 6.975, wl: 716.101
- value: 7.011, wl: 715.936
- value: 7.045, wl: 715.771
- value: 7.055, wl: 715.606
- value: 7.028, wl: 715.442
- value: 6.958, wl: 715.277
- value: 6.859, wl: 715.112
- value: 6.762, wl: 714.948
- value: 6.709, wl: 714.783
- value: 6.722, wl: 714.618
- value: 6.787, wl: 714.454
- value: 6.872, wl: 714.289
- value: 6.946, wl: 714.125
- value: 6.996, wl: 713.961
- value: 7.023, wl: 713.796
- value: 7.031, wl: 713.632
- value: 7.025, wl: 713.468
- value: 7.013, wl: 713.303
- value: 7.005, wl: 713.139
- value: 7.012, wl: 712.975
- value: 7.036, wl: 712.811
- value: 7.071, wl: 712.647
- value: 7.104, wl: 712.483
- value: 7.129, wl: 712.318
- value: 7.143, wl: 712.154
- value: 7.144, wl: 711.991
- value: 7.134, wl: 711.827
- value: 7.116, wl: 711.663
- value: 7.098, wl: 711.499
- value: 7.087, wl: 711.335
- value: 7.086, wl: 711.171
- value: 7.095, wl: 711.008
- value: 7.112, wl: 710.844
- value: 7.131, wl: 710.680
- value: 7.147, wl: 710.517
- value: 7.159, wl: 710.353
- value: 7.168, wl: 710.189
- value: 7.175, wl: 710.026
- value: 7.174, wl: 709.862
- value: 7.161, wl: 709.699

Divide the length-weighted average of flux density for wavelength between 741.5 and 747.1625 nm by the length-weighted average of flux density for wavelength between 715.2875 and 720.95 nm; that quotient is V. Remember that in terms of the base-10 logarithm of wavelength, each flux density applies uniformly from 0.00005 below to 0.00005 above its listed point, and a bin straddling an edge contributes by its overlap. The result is 1.01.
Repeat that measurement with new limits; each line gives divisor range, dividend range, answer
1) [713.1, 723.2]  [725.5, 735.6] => 1.02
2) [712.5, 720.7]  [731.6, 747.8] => 1.01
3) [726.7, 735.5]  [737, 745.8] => 1.00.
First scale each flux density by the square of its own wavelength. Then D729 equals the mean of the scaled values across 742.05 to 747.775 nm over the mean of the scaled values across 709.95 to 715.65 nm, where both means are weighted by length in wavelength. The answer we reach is 1.09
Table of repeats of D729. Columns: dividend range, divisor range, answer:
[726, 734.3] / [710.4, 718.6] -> 1.06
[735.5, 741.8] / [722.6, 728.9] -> 1.01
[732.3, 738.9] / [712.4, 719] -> 1.07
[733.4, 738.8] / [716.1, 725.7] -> 1.04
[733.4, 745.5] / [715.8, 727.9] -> 1.04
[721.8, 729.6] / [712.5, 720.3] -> 1.06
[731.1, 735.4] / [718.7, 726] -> 1.03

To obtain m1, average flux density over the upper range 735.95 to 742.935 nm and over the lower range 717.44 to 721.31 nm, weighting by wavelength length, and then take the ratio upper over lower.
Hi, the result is 1.0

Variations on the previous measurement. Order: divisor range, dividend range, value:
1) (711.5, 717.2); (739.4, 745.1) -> 1.00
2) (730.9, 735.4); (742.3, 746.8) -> 1.00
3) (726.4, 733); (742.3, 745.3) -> 0.99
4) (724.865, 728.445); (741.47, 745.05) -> 0.97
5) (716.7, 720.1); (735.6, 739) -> 1.01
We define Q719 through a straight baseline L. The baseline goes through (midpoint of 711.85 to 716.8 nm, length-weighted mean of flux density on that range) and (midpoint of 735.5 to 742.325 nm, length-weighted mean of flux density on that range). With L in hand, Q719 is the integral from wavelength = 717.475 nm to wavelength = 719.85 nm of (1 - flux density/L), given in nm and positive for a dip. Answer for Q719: 0.025 nm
